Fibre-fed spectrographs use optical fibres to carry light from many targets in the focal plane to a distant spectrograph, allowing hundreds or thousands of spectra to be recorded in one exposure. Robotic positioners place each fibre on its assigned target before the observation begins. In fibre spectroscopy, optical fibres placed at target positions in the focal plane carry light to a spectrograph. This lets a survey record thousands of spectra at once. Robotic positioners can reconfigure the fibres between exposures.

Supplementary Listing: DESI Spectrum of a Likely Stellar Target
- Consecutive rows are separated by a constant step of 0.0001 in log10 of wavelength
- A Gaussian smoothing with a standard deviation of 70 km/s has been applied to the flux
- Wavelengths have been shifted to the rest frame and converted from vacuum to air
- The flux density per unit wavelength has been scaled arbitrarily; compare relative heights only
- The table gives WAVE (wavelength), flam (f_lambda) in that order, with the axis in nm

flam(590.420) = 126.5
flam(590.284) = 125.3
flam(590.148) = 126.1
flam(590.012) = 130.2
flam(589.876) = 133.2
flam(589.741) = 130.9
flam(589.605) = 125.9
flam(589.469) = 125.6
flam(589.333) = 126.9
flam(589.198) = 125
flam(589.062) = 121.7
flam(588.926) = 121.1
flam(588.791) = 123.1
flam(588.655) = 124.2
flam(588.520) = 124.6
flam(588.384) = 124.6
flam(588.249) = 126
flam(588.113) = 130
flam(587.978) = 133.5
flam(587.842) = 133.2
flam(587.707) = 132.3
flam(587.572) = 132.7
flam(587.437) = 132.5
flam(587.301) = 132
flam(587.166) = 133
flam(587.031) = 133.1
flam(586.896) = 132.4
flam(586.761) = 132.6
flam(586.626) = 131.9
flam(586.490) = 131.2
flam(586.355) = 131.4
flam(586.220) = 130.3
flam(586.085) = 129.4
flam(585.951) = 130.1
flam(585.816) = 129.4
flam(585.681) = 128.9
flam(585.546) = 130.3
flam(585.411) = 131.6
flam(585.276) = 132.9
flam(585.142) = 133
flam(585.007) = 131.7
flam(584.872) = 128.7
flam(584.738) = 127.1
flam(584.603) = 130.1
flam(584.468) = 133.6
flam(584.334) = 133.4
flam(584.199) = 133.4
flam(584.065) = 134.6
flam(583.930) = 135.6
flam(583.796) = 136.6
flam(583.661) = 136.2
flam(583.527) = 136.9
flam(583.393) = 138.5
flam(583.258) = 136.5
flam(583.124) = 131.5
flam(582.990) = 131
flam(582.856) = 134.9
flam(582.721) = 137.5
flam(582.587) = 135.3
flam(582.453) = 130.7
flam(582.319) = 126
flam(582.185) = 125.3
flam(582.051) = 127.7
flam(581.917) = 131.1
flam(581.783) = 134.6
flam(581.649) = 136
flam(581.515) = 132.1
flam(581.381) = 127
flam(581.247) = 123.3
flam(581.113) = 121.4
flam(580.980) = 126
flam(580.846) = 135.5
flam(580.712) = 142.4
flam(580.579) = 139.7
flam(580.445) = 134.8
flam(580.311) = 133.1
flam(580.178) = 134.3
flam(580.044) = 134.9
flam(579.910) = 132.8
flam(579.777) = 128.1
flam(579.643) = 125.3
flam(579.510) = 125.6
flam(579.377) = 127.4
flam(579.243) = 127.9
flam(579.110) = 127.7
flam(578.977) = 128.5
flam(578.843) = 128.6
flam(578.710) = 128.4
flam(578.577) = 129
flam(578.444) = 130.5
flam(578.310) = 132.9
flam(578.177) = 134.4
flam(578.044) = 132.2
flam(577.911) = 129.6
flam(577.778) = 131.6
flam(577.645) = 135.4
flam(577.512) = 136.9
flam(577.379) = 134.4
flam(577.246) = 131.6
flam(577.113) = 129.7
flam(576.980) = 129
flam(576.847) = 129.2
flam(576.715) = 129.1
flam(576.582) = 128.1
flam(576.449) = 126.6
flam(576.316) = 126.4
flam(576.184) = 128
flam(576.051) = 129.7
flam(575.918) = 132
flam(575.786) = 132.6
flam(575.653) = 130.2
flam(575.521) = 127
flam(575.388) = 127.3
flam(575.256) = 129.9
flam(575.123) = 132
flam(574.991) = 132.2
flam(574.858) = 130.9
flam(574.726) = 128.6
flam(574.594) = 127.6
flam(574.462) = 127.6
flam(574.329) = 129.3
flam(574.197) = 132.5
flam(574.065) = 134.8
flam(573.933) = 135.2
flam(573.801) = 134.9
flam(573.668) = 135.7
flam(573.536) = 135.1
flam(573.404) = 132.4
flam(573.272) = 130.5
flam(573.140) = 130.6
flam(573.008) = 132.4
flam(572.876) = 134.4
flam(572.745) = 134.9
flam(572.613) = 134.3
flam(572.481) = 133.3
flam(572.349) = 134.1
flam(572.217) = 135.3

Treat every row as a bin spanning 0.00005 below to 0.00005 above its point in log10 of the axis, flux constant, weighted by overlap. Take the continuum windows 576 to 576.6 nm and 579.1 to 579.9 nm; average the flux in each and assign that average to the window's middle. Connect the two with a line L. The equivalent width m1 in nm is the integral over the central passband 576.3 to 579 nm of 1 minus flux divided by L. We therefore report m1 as -0.07 nm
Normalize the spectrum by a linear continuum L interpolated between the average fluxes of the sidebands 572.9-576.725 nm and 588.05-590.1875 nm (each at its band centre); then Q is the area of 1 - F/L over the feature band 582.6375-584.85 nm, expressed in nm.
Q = -0.11 nm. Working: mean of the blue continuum 131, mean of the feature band 134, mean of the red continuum 126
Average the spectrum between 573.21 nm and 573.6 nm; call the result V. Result 133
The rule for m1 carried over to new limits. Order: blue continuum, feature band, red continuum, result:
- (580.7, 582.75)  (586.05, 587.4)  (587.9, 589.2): -0.05 nm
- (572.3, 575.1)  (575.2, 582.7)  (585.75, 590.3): 0.04 nm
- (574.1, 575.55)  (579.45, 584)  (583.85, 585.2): -0.03 nm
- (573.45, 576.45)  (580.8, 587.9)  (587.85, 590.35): -0.21 nm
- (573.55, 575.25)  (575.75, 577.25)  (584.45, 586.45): 0.03 nm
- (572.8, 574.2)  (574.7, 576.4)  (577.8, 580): 0.03 nm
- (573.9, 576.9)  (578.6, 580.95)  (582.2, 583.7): 0.01 nm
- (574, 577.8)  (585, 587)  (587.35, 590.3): -0.04 nm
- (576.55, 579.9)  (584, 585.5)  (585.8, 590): -0.03 nm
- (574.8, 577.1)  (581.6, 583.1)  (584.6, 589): -0.02 nm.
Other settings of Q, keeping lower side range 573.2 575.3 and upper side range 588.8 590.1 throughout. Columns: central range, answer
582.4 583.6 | -0.056 nm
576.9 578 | -0.013 nm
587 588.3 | -0.048 nm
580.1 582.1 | -0.039 nm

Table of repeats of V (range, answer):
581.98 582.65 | 129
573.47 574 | 135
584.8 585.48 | 132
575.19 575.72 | 129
